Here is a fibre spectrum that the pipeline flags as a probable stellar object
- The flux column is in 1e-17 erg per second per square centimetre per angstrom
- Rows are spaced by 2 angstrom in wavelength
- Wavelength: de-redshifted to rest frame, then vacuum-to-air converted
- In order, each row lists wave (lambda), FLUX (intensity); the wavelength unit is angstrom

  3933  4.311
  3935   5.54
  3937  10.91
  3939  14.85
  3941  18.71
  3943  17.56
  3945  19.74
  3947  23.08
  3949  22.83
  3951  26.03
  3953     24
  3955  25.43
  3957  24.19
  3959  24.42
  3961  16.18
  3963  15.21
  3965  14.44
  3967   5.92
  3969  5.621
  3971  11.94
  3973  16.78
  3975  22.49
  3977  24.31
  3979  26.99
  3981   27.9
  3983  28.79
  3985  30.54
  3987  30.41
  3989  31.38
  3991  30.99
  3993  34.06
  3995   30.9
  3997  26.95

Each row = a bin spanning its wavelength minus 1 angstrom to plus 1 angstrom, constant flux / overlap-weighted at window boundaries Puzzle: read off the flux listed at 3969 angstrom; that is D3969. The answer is 5.621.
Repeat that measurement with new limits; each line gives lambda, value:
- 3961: 16.18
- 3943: 17.56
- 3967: 5.92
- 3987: 30.41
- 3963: 15.21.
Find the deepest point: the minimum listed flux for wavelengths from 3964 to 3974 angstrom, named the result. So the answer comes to 5.621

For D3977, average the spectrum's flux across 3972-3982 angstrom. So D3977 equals 23.7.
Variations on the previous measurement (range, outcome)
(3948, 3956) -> 24.6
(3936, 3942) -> 14.8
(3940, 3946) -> 18.7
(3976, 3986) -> 27.7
